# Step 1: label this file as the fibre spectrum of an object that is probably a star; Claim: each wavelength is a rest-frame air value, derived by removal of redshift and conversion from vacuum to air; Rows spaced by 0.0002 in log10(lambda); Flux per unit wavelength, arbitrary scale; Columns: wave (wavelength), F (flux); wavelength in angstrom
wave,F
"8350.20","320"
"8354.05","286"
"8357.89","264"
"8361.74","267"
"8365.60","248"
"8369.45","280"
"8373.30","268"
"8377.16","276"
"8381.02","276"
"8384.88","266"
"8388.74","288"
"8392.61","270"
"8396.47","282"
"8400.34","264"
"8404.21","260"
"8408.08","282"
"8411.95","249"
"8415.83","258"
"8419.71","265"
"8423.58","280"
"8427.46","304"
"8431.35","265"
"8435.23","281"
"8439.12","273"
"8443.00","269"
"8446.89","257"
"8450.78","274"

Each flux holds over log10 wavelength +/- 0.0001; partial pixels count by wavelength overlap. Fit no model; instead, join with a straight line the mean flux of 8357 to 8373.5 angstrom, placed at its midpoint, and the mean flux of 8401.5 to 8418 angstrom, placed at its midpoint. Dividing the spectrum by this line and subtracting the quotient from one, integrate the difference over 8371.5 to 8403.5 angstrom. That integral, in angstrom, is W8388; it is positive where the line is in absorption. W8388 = -1.15 angstrom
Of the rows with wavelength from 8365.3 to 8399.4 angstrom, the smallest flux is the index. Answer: 248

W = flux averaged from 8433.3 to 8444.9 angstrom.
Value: 274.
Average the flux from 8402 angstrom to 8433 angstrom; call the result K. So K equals 270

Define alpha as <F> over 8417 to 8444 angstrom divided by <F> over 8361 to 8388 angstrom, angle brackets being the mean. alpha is 1.03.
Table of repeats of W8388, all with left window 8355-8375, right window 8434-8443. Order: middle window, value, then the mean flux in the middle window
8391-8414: 0.26 angstrom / 268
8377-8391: -0.40 angstrom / 276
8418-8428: -0.26 angstrom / 281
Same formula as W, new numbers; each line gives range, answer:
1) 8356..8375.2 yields 265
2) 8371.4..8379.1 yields 272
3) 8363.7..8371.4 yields 264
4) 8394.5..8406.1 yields 269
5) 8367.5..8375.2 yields 274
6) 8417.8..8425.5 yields 273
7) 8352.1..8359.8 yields 275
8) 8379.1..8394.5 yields 275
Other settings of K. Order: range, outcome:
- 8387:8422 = 269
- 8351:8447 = 272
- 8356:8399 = 271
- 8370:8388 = 273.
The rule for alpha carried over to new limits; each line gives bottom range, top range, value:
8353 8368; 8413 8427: 1.02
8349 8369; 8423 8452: 1.00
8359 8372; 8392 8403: 1.02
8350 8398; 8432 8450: 0.98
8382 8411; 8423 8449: 1.01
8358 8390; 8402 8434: 1.00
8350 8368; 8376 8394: 1.01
